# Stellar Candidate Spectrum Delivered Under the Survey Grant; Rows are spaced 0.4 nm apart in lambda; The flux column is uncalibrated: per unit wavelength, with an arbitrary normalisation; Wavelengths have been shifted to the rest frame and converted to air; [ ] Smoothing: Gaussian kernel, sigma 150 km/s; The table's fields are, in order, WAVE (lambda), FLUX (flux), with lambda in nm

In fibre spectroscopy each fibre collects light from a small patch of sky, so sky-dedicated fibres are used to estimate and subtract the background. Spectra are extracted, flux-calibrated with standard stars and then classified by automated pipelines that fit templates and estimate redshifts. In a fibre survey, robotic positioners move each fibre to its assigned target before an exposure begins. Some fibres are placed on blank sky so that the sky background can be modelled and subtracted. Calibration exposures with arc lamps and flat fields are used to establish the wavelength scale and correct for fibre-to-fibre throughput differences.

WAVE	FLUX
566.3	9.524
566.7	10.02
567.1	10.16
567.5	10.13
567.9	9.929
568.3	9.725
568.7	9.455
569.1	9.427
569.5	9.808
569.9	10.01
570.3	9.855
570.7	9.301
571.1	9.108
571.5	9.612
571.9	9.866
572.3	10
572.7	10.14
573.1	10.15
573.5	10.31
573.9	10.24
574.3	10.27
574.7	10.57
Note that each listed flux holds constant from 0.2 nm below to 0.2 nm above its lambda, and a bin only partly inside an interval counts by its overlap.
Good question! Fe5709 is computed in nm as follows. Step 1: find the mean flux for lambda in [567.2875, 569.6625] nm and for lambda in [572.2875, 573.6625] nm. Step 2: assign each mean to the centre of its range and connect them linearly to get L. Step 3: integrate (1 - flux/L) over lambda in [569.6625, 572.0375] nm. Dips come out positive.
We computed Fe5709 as 0.08 nm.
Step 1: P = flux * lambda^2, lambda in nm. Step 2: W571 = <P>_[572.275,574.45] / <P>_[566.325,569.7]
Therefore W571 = 1.1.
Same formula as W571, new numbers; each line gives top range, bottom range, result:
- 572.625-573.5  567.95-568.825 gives 1.07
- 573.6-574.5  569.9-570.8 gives 1.07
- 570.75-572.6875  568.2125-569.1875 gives 1.03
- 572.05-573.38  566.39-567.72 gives 1.02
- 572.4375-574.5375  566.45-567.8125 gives 1.04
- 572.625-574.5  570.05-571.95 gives 1.08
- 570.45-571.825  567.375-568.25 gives 0.95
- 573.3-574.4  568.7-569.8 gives 1.08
